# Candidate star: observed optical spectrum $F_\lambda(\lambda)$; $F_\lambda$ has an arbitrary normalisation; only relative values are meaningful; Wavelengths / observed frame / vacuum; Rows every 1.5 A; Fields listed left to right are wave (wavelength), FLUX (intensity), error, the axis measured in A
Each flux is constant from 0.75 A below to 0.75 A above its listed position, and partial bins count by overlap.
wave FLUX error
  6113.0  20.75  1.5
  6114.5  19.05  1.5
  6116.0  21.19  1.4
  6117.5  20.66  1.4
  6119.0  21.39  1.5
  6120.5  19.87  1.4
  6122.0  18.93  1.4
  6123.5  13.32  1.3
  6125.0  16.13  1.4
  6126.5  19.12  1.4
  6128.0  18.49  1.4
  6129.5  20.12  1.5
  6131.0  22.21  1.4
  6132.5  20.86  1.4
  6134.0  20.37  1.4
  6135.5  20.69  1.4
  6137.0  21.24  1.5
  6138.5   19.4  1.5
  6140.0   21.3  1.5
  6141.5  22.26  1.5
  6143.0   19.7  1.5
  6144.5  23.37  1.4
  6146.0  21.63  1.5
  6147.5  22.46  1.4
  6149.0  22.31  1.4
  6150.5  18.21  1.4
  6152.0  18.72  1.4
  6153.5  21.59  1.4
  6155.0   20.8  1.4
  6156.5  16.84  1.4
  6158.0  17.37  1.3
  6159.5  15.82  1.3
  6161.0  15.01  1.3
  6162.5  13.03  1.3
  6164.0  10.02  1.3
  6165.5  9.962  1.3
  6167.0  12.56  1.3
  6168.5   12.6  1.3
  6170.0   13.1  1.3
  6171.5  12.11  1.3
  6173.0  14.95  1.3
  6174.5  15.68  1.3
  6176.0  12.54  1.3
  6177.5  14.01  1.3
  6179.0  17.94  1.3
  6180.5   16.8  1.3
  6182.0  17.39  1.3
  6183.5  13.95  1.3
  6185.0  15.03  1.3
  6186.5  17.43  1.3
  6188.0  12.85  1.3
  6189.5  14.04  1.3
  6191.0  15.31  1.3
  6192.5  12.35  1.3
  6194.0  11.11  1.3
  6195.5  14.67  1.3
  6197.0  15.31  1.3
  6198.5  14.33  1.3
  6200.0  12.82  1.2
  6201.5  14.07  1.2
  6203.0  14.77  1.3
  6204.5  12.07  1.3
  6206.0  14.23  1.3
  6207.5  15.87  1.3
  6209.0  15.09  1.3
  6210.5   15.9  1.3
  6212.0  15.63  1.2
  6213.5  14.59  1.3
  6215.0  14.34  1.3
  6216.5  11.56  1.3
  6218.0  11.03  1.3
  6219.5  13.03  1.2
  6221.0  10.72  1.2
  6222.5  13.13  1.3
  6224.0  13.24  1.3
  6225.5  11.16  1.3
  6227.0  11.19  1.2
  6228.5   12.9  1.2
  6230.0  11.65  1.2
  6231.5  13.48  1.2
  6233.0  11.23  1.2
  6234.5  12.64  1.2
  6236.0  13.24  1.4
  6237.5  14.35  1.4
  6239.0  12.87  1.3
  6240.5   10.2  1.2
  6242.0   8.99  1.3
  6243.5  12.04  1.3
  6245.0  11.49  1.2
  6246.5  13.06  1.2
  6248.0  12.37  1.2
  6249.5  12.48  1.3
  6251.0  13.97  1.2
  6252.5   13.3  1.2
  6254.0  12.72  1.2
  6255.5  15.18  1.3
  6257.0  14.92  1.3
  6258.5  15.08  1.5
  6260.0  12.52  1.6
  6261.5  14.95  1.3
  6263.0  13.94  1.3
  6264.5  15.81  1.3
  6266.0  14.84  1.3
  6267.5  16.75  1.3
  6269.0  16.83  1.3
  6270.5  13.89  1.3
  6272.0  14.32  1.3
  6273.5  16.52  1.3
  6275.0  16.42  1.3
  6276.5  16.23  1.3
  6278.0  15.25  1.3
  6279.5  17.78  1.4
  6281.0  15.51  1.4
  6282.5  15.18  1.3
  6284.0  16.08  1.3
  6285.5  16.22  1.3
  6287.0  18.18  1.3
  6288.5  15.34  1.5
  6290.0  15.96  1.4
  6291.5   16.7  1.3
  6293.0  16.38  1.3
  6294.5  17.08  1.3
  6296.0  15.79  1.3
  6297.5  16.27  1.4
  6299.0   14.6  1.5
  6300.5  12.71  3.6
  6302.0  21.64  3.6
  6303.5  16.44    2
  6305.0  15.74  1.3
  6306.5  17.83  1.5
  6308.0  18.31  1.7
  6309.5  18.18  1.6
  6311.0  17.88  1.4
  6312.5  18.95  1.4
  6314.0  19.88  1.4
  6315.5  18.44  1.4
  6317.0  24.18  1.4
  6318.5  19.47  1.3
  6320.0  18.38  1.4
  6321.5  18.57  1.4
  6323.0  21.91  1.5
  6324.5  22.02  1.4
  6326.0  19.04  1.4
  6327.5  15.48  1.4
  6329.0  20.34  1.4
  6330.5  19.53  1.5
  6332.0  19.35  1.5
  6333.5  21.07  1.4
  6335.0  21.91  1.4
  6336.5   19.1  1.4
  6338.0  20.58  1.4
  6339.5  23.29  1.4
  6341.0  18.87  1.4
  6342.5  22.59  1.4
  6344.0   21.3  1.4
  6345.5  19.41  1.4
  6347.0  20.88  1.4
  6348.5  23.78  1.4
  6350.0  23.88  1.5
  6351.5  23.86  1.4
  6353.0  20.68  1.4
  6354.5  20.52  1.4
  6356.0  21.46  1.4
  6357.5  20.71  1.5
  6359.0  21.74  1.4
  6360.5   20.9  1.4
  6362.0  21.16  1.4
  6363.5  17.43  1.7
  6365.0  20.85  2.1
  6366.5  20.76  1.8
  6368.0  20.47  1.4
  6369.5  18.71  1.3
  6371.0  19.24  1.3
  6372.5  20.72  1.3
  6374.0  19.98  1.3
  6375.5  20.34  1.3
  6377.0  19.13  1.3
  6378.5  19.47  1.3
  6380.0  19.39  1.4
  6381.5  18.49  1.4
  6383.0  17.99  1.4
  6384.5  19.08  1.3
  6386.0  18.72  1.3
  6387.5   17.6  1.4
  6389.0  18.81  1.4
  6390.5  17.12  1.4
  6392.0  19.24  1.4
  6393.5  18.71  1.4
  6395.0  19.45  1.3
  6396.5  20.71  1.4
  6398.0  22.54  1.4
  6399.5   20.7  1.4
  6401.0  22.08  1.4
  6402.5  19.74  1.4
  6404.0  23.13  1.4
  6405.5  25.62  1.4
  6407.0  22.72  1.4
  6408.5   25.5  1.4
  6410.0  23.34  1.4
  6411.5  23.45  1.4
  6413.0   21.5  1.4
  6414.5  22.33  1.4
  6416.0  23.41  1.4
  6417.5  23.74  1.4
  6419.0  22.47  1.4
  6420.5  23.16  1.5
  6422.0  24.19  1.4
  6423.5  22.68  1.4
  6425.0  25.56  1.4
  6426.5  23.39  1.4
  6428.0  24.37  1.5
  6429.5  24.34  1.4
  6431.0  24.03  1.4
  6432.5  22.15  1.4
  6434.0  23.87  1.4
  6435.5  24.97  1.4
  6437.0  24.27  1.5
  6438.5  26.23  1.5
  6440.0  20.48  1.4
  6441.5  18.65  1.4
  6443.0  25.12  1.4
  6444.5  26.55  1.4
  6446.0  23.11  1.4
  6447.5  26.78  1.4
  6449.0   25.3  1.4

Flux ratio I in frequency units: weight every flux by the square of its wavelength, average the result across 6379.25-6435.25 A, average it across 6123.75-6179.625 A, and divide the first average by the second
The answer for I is 1.3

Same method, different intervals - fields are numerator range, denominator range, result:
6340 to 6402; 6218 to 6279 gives 1.56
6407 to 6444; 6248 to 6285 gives 1.65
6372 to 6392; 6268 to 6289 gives 1.23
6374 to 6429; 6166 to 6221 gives 1.62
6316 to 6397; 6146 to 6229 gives 1.45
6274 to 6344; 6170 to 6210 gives 1.31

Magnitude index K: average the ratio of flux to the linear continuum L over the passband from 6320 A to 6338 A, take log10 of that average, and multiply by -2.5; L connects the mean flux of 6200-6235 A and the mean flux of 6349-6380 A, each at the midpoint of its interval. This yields -0.06 mag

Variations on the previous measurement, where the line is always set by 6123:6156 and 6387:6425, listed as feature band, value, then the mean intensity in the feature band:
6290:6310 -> 0.26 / 16.7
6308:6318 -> 0.10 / 19.5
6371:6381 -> 0.10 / 19.8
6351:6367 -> 0.04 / 20.9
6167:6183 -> 0.37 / 14.6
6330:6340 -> 0.04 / 20.7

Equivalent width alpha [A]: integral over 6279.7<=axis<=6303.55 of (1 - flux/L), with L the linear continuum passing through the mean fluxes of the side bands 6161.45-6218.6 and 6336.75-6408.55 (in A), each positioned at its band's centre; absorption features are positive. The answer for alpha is 1.8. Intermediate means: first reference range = 14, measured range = 16.3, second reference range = 20.6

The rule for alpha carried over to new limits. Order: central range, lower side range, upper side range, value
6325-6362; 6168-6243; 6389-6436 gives -2.5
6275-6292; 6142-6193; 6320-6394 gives 2.2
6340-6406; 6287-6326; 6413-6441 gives 1.9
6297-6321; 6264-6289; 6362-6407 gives -1.3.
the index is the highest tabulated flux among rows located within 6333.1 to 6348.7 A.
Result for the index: 23.78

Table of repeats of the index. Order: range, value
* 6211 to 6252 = 15.63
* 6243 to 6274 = 16.83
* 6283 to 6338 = 24.18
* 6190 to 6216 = 15.9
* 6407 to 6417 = 25.5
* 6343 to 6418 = 25.62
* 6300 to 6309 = 21.64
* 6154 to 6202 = 20.8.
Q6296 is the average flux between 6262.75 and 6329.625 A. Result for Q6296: 17.2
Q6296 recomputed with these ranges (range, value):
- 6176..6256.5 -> 13.5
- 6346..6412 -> 20.7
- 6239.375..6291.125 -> 14.5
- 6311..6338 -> 19.8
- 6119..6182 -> 17.7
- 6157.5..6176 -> 13.4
